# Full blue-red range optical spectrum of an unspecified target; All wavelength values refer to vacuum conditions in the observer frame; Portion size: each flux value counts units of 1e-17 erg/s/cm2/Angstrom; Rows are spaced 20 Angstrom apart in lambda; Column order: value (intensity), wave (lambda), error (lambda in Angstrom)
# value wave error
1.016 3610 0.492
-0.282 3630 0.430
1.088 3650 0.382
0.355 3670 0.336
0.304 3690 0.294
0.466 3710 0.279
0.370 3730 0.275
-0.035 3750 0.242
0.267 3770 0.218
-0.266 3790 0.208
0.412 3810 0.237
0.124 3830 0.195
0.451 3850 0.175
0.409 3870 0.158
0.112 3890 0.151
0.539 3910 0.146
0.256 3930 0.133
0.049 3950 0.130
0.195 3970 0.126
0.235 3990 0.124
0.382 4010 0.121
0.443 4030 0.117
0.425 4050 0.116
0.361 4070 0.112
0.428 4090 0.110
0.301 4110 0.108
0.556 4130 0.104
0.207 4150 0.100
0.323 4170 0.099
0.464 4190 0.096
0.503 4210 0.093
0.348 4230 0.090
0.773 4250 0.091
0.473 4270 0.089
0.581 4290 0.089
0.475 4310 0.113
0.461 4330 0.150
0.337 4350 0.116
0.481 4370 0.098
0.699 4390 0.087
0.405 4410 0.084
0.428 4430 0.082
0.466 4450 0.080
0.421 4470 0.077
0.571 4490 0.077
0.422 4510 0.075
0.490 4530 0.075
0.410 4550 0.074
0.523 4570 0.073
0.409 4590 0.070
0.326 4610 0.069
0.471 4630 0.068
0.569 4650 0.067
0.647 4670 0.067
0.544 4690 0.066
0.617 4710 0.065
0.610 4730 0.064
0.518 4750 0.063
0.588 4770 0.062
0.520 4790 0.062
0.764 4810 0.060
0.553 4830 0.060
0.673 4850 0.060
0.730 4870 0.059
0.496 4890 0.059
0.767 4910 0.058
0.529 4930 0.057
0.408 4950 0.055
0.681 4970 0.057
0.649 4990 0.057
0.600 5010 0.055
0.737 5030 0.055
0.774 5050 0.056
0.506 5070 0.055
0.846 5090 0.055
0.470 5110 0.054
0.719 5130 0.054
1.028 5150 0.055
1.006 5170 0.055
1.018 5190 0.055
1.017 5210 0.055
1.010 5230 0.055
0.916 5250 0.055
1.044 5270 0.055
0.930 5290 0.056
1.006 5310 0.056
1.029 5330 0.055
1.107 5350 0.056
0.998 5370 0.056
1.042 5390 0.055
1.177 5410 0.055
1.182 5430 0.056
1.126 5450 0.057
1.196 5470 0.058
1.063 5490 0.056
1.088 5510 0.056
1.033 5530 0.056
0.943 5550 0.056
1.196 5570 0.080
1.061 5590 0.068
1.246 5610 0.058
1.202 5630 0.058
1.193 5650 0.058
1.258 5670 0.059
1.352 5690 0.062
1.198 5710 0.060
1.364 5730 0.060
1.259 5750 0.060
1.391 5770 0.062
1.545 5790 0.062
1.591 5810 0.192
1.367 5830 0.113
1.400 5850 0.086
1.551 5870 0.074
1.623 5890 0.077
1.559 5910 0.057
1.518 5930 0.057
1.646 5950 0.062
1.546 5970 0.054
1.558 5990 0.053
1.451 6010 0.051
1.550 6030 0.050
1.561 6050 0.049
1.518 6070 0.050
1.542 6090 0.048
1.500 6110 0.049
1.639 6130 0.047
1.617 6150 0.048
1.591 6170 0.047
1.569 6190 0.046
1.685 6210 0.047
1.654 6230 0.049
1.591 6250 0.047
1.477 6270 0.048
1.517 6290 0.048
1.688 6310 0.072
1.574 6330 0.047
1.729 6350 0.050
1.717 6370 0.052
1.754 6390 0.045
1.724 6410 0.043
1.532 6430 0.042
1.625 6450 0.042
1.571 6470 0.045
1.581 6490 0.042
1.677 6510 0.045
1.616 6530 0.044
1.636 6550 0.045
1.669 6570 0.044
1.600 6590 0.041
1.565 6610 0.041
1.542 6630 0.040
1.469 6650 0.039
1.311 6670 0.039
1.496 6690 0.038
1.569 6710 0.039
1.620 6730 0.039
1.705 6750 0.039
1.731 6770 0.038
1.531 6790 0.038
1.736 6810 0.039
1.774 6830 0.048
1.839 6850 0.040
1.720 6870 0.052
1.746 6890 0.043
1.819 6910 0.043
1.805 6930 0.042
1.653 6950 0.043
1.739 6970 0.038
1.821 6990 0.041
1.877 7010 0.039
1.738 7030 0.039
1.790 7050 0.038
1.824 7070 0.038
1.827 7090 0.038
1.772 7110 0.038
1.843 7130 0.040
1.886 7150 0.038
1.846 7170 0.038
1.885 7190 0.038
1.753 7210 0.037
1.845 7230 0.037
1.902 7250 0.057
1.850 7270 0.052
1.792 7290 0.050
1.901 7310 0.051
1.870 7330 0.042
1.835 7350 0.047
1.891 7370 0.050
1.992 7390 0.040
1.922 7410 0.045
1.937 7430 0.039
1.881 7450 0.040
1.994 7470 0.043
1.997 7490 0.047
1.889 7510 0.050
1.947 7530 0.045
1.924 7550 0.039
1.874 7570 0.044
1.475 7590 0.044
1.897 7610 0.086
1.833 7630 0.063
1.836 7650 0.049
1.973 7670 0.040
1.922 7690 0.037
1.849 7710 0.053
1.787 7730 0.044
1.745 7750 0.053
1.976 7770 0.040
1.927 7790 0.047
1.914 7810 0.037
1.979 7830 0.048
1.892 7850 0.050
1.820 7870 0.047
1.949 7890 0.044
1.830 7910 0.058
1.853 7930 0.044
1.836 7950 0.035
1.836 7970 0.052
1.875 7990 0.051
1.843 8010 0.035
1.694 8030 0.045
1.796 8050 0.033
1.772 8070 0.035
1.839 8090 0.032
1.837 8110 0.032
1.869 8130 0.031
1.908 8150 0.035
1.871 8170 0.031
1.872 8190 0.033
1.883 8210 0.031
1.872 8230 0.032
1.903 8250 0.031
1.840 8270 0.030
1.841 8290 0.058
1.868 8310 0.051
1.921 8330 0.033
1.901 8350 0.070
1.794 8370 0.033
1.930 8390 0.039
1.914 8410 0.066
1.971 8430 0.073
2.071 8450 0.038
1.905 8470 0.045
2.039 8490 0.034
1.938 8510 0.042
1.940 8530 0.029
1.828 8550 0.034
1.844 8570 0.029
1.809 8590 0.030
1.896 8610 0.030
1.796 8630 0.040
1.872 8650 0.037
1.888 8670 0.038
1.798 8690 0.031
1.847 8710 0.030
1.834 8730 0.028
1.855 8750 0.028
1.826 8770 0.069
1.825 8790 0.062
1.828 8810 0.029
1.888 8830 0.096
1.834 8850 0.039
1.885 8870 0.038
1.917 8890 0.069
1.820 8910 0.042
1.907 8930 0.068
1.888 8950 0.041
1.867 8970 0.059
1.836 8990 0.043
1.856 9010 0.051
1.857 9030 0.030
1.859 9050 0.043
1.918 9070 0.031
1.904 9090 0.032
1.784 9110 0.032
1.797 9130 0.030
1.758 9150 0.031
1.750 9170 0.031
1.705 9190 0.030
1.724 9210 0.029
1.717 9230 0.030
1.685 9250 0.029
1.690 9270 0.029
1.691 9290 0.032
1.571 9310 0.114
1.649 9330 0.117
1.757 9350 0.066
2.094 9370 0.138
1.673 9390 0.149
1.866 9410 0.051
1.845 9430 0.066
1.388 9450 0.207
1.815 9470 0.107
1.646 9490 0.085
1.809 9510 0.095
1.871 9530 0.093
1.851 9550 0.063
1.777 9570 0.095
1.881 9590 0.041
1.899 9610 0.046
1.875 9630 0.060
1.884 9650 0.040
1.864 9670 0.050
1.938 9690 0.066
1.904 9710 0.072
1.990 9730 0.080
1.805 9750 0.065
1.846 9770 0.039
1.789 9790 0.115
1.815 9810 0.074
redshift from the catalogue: 0.29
